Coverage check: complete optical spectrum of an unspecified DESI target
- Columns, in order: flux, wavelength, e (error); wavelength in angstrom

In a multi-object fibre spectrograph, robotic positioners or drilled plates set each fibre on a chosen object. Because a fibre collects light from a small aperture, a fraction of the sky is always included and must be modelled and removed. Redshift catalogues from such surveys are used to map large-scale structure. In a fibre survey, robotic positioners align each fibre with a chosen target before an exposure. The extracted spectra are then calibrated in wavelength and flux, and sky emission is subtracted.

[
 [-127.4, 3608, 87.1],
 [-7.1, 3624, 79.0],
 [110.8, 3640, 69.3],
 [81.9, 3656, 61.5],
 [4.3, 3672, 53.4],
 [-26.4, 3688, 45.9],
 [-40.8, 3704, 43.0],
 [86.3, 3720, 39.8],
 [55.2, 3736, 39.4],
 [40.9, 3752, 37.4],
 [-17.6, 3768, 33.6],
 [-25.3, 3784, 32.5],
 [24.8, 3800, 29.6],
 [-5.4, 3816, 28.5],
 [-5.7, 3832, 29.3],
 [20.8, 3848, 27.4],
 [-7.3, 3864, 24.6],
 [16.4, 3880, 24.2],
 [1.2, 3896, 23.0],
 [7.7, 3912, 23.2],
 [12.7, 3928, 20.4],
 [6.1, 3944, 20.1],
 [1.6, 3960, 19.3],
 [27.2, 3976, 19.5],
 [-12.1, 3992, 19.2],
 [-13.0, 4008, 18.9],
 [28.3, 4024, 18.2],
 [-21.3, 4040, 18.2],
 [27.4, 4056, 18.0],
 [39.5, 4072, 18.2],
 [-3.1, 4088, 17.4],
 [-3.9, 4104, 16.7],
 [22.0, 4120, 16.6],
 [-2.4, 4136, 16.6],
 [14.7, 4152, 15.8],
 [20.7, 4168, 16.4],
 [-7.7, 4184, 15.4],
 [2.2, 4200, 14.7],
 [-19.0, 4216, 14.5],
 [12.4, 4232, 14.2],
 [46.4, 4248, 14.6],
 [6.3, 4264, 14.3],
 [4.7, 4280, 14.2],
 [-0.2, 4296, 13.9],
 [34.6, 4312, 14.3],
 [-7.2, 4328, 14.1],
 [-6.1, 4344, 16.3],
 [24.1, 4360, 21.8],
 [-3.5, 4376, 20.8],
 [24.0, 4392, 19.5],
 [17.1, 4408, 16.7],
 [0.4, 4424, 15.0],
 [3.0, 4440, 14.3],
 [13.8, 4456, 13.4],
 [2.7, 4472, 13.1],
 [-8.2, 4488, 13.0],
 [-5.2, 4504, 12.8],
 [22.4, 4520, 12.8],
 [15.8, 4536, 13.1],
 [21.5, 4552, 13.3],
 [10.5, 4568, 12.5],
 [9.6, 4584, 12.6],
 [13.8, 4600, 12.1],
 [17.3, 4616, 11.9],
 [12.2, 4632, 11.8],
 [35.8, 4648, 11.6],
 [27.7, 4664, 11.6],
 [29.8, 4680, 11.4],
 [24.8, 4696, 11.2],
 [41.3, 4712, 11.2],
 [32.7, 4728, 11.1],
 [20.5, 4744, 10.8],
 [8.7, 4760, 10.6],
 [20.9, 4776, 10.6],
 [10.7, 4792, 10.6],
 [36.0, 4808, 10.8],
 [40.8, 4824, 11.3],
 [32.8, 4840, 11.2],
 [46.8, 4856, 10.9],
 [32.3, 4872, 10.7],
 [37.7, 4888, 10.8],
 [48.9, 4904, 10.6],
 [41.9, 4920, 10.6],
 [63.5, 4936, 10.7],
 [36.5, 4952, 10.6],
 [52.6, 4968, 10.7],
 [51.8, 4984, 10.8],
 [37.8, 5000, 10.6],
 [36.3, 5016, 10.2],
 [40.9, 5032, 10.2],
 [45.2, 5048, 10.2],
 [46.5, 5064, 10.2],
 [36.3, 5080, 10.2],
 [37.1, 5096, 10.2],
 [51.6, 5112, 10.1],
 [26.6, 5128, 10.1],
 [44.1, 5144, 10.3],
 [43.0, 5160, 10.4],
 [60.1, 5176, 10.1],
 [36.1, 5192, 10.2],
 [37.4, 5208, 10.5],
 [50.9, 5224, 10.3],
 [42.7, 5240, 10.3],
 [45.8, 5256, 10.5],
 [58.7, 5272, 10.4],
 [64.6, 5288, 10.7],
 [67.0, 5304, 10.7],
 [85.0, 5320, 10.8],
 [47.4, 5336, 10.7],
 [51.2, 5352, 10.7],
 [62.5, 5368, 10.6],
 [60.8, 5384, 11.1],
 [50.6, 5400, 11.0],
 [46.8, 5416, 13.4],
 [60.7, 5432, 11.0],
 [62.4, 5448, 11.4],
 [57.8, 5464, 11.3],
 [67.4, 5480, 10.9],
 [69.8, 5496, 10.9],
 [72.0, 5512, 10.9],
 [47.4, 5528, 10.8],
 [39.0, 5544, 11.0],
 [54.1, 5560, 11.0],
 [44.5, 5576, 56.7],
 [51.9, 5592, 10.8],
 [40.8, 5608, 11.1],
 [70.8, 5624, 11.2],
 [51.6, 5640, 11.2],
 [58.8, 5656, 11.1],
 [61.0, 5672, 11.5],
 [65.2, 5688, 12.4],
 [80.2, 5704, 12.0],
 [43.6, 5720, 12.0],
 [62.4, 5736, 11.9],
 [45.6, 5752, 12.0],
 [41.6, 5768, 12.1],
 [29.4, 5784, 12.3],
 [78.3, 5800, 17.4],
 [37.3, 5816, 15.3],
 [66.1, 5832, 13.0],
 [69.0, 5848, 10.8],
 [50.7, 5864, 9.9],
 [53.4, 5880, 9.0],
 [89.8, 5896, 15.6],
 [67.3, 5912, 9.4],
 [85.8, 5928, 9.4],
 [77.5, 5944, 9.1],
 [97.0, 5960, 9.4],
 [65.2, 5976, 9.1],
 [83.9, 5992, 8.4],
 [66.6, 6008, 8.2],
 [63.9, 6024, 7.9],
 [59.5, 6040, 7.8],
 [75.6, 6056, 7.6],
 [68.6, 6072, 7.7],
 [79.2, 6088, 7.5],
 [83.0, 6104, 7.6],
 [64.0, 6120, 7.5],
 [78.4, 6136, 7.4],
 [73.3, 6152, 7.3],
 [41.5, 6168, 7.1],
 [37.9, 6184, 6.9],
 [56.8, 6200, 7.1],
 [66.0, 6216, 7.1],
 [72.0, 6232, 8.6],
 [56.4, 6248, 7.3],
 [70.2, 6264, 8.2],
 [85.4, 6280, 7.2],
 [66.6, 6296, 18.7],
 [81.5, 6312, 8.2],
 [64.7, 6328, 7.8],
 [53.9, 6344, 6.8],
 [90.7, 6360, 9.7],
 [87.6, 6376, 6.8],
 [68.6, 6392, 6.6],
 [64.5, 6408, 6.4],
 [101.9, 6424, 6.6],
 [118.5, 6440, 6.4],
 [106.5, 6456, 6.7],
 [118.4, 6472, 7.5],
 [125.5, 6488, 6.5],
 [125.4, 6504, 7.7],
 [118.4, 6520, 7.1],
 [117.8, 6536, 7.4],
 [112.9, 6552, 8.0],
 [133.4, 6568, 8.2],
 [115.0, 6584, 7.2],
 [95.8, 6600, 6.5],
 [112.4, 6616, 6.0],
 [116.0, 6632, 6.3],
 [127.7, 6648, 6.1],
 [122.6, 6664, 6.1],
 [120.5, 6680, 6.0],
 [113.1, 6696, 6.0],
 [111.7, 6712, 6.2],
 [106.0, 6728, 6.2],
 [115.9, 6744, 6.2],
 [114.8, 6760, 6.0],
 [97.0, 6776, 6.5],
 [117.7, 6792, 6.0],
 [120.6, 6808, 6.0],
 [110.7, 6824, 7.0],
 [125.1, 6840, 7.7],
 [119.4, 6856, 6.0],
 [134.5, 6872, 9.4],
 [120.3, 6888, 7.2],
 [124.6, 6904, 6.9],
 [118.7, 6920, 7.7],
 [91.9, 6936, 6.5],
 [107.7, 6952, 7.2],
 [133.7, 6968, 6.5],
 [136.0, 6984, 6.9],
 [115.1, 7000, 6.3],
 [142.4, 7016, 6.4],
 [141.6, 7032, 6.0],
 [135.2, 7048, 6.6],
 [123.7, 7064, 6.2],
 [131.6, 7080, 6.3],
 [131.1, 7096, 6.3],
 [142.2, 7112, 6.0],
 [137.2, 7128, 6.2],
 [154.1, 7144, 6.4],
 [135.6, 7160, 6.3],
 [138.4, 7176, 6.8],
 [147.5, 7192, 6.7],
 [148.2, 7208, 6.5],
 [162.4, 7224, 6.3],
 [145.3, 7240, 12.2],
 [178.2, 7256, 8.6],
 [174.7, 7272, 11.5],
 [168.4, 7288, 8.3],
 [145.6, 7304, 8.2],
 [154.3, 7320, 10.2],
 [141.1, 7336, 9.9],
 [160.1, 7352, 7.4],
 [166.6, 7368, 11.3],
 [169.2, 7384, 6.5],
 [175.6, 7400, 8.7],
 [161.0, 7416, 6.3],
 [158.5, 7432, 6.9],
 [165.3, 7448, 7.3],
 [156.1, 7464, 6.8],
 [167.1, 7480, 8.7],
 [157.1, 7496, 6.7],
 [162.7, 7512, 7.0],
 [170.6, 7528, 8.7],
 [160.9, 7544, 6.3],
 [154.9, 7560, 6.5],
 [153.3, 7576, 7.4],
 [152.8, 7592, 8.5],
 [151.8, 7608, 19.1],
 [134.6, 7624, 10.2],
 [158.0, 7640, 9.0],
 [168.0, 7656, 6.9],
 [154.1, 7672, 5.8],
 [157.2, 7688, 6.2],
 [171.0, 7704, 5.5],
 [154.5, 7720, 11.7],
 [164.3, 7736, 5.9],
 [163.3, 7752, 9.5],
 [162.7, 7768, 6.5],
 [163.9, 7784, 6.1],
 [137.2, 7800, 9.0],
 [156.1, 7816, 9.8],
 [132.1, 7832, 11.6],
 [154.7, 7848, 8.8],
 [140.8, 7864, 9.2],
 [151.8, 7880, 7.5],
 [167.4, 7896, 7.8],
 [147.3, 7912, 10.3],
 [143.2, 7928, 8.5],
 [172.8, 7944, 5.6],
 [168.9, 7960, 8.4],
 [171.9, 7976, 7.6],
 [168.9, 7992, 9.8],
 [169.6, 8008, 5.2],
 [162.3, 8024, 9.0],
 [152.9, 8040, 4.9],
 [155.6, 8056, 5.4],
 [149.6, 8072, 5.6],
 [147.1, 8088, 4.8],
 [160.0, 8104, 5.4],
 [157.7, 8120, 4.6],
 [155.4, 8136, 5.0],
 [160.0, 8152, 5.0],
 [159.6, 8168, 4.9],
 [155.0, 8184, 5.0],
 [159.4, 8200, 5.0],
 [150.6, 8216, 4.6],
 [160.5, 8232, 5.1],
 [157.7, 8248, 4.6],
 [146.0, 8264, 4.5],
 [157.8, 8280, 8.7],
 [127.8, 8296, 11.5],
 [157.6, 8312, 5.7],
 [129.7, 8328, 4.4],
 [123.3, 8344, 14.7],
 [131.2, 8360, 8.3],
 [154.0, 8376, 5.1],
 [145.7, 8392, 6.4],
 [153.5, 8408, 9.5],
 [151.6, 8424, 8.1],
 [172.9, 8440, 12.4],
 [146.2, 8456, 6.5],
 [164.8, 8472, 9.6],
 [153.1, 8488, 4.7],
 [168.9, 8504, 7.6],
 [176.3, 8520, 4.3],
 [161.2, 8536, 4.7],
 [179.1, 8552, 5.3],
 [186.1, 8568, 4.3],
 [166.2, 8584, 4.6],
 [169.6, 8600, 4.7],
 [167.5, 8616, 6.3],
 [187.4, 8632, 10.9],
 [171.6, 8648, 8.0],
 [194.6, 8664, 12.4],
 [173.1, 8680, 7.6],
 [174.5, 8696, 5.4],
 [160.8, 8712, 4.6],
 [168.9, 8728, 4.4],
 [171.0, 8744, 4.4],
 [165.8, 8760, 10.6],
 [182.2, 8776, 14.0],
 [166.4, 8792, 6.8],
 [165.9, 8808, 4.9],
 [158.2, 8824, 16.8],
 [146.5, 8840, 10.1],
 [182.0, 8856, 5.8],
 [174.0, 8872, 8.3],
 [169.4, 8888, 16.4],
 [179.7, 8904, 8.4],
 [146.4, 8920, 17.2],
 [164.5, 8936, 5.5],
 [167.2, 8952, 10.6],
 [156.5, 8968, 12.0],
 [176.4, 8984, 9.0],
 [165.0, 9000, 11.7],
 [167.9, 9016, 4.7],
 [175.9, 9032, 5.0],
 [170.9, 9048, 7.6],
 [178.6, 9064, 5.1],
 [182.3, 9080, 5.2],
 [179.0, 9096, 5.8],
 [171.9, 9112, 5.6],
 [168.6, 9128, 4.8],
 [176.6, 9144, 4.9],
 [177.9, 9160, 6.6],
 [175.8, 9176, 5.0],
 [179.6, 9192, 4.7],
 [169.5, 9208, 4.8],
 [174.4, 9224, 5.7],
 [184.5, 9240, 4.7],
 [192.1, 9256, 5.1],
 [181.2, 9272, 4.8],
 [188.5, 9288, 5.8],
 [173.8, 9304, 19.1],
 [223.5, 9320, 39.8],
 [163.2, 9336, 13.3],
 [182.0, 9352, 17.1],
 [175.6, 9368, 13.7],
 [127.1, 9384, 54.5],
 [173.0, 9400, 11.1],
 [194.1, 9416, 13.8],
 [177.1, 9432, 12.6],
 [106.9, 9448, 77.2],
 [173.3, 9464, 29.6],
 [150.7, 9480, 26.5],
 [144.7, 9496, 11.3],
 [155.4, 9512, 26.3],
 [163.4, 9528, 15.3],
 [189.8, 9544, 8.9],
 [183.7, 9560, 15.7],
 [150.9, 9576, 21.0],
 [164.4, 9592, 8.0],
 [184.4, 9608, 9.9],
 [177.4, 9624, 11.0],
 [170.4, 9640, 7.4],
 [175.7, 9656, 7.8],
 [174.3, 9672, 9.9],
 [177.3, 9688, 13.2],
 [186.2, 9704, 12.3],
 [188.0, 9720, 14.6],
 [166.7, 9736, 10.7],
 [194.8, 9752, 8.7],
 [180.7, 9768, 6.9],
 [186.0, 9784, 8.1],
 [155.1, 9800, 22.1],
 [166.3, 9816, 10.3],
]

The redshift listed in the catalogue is 0.61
